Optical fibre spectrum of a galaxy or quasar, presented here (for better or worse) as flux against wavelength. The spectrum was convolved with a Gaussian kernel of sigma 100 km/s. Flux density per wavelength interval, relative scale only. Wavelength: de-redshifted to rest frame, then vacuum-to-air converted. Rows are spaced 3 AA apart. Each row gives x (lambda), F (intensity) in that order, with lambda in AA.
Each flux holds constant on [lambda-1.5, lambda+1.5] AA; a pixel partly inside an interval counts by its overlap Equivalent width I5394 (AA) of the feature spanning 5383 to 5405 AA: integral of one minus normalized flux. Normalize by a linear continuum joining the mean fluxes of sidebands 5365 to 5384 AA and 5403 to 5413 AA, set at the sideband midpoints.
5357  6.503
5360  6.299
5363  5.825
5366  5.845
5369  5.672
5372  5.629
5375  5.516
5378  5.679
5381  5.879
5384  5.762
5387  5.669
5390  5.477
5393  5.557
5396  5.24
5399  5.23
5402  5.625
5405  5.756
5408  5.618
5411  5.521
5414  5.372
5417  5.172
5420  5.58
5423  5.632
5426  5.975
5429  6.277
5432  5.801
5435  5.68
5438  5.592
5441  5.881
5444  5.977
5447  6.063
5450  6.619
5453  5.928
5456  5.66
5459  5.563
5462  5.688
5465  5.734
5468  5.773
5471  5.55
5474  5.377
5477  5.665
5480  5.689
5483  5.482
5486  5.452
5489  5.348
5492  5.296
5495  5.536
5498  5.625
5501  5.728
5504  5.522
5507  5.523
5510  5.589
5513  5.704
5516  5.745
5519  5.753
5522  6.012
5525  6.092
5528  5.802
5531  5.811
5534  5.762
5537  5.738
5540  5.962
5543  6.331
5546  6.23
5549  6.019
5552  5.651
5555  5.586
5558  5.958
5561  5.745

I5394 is 0.52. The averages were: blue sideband 5.7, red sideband 5.62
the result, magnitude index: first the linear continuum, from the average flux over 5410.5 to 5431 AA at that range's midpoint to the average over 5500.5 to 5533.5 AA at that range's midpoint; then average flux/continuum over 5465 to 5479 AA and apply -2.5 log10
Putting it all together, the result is 0.02 mag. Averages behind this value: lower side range 5.66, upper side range 5.75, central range 5.61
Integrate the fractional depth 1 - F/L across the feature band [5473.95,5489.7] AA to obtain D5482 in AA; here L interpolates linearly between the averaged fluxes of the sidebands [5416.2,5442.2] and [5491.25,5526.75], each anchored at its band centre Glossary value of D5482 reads 0.5 AA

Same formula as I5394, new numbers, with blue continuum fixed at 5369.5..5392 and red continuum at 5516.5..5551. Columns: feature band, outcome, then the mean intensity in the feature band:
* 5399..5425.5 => 0.8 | 5.53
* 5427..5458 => -0.9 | 5.94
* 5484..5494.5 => 0.8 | 5.39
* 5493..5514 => 1.0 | 5.59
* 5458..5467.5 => 0.2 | 5.68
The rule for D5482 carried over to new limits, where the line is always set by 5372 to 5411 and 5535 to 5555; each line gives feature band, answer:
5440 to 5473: -0.64 AA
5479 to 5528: 1.82 AA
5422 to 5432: -0.50 AA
